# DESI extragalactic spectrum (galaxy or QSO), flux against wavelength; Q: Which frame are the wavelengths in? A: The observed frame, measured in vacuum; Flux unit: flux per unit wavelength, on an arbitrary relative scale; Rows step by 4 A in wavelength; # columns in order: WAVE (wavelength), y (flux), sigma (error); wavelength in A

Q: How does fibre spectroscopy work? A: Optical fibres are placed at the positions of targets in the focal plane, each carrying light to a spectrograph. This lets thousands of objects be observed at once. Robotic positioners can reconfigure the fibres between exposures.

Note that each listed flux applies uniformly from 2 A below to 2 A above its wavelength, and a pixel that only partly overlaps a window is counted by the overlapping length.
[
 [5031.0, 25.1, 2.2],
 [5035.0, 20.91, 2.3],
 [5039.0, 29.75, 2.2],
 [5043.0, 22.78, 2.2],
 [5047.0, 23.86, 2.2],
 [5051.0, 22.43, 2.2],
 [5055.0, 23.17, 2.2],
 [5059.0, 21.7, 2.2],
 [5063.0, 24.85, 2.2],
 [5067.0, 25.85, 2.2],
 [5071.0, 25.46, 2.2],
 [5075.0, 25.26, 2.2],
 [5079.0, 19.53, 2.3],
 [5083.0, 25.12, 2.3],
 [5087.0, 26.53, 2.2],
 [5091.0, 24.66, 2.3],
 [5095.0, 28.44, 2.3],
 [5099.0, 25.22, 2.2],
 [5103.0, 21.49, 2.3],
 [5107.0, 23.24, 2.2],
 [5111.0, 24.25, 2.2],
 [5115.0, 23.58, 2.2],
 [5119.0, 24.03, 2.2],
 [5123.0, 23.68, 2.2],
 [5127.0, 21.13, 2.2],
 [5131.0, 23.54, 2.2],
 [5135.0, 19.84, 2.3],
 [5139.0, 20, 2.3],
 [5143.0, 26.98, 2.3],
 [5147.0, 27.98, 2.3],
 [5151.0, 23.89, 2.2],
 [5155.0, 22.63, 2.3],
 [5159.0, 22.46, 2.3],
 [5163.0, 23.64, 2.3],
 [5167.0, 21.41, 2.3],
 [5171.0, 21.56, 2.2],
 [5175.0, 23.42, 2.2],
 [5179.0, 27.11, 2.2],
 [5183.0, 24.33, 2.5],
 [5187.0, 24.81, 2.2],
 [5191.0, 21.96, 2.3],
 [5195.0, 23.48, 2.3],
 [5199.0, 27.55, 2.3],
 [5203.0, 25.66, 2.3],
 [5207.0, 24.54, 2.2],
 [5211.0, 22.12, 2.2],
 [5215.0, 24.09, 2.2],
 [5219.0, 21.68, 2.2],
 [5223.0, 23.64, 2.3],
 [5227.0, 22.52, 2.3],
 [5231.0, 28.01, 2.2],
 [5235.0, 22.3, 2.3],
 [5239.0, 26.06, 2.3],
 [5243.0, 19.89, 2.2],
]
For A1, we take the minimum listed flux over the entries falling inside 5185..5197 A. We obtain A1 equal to 21.96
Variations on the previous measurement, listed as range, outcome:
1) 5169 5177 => 21.56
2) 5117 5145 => 19.84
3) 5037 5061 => 21.7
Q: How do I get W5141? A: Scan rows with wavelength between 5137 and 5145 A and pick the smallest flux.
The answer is 20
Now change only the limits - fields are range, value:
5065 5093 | 19.53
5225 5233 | 22.52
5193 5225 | 21.68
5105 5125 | 23.24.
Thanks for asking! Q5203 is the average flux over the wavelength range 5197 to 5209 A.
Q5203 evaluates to 25.9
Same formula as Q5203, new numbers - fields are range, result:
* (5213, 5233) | 24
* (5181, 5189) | 24.6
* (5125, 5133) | 22.3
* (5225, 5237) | 24.3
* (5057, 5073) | 24.5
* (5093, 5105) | 25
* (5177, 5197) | 24.3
